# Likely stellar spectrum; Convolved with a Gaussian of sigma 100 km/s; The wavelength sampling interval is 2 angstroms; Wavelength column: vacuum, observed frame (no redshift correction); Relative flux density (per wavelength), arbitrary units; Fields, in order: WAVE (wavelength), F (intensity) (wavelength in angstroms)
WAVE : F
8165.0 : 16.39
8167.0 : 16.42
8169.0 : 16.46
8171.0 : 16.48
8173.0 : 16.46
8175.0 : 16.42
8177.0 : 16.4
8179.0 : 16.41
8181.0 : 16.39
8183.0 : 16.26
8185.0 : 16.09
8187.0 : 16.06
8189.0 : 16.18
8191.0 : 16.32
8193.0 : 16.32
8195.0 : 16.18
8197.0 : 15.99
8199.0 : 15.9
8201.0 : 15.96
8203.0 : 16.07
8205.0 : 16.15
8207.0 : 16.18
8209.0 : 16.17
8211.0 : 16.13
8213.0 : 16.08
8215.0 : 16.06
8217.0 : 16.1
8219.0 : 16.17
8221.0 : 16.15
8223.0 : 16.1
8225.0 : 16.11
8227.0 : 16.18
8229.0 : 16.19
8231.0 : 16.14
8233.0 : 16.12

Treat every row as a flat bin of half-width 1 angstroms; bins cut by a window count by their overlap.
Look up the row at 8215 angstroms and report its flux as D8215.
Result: 16.06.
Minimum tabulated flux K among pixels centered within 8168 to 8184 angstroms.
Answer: 16.26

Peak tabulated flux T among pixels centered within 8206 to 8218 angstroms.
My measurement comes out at 16.18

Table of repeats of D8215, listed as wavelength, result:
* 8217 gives 16.1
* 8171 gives 16.48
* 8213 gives 16.08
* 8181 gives 16.39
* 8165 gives 16.39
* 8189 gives 16.18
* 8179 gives 16.41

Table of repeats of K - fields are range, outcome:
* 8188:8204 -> 15.9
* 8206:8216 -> 16.06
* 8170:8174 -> 16.46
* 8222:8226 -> 16.1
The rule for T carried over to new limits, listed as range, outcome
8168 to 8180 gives 16.48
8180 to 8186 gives 16.39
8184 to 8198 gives 16.32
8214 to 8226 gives 16.17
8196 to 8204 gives 16.07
